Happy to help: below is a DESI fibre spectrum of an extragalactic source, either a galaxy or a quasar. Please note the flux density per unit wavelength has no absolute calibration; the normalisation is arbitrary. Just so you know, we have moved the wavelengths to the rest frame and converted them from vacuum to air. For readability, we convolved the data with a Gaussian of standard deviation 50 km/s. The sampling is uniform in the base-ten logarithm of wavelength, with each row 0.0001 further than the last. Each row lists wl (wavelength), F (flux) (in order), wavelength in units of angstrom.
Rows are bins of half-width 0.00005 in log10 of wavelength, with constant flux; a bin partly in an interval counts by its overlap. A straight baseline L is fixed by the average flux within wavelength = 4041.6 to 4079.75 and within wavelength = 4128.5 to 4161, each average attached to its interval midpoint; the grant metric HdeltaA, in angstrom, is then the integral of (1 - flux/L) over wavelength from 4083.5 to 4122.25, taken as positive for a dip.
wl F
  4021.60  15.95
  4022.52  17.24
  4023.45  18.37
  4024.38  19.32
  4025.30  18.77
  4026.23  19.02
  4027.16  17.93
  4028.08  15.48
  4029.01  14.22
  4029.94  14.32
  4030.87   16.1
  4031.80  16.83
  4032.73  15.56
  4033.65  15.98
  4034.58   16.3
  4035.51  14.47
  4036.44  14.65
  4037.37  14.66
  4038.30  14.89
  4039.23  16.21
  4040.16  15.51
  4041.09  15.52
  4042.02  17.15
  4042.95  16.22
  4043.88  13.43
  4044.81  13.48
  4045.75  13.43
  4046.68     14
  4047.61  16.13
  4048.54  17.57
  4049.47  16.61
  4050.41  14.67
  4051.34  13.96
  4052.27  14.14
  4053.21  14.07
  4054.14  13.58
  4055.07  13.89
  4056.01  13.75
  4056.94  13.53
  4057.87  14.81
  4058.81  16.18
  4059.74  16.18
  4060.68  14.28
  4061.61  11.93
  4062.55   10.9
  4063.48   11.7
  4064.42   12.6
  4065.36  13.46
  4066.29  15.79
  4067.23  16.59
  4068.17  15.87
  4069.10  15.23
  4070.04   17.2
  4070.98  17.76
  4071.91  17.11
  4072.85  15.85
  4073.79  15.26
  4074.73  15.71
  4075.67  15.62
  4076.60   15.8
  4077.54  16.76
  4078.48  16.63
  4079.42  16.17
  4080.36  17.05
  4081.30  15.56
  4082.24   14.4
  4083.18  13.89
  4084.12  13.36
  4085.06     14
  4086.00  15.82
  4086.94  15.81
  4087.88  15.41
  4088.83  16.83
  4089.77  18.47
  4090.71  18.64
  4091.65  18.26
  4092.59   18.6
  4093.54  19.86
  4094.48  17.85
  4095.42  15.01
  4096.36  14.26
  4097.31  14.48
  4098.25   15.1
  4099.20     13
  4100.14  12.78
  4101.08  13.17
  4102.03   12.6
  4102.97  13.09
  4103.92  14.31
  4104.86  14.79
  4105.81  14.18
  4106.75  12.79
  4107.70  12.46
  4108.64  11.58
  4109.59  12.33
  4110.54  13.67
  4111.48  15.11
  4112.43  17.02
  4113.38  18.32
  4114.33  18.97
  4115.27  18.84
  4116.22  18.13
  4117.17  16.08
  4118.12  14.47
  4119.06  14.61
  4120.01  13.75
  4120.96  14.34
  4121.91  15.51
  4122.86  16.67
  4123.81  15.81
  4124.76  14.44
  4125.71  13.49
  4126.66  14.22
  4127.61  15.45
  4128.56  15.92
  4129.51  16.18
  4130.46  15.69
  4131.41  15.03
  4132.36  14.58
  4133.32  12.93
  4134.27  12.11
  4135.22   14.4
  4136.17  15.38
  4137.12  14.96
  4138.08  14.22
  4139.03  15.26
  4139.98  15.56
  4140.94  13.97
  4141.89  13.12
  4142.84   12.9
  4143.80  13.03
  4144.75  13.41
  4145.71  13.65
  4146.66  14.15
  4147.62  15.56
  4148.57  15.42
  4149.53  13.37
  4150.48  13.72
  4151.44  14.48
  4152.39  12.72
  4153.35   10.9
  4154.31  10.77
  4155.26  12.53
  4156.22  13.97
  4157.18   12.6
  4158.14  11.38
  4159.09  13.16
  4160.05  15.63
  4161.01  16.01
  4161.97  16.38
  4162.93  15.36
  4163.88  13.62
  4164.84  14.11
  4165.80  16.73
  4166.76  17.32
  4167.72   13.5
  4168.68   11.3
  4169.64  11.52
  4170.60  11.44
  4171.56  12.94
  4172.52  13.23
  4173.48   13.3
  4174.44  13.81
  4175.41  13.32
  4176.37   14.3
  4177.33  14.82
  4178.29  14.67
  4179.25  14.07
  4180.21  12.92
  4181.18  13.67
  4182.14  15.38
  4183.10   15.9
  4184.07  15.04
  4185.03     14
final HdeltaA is -2.3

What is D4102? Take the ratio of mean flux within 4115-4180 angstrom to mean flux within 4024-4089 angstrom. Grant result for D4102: 0.93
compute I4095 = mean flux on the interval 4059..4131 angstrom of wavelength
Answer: 15.3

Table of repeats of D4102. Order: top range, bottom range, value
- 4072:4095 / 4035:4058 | 1.10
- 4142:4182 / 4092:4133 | 0.91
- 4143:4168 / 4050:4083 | 0.93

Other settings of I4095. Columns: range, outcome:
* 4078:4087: 15.2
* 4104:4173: 14.3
